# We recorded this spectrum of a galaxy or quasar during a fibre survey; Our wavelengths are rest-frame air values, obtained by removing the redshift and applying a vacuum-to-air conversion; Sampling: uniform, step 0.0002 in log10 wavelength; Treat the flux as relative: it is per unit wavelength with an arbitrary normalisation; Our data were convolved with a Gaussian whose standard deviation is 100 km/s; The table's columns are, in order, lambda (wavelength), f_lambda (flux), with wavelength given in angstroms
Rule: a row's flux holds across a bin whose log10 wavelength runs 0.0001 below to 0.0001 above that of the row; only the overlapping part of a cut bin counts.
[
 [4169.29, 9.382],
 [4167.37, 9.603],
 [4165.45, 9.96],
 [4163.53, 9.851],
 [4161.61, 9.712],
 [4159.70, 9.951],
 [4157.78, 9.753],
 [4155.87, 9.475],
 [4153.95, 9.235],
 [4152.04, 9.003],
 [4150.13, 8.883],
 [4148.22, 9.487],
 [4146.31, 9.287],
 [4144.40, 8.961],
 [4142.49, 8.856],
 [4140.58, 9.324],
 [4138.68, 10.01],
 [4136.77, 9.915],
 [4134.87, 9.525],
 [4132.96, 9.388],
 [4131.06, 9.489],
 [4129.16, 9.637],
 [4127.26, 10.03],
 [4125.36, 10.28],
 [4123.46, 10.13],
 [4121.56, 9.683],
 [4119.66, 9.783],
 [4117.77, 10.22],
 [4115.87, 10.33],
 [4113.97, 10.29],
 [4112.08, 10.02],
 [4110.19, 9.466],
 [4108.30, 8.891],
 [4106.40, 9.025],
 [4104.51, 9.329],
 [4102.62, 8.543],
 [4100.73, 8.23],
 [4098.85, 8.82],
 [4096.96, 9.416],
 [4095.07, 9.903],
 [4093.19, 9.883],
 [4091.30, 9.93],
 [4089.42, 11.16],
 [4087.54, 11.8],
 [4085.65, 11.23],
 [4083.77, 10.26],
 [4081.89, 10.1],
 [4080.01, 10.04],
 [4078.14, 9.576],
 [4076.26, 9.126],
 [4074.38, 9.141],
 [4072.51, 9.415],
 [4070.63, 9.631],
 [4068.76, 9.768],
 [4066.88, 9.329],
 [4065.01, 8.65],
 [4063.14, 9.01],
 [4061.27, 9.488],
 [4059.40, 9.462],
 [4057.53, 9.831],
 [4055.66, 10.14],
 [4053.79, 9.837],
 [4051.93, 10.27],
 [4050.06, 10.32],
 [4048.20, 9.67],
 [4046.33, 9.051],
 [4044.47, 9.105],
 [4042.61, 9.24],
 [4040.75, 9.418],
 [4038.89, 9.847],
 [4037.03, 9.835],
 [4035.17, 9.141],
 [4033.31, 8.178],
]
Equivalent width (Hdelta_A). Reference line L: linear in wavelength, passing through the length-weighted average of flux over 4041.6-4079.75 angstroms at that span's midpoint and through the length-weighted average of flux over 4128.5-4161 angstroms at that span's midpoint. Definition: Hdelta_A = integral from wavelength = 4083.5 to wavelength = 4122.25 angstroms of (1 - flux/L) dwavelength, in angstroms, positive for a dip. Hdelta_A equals -1.40 angstroms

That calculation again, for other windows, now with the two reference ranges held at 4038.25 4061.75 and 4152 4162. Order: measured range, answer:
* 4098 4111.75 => 0.9 angstroms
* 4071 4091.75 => -1.1 angstroms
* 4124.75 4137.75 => -0.2 angstroms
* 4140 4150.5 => 0.5 angstroms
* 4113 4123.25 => -0.5 angstroms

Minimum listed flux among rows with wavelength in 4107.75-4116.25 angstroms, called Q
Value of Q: 8.891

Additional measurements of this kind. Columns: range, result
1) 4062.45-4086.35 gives 8.65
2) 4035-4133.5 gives 8.23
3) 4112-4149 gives 8.856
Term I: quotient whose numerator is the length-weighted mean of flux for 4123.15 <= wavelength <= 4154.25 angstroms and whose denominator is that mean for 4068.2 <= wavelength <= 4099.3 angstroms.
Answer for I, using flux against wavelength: 0.95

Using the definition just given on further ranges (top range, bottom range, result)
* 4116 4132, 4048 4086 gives 1.02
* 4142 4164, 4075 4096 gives 0.91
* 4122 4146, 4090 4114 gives 1.03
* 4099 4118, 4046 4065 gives 0.97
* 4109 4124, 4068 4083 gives 1.04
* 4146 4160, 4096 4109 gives 1.05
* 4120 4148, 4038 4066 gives 1.01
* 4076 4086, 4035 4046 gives 1.07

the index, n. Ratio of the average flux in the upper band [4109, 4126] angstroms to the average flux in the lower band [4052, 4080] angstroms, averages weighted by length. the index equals 1.1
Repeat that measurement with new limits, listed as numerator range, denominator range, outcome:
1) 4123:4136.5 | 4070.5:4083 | 1.02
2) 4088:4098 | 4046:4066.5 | 1.05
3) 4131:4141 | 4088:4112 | 1.02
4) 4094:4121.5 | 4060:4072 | 1.02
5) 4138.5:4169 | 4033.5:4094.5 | 0.97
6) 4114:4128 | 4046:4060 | 1.02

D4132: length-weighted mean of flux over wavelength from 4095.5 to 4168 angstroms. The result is 9.52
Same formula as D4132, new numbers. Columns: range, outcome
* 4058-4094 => 9.84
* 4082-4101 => 10.1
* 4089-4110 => 9.33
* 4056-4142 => 9.7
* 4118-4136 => 9.79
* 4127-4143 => 9.58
